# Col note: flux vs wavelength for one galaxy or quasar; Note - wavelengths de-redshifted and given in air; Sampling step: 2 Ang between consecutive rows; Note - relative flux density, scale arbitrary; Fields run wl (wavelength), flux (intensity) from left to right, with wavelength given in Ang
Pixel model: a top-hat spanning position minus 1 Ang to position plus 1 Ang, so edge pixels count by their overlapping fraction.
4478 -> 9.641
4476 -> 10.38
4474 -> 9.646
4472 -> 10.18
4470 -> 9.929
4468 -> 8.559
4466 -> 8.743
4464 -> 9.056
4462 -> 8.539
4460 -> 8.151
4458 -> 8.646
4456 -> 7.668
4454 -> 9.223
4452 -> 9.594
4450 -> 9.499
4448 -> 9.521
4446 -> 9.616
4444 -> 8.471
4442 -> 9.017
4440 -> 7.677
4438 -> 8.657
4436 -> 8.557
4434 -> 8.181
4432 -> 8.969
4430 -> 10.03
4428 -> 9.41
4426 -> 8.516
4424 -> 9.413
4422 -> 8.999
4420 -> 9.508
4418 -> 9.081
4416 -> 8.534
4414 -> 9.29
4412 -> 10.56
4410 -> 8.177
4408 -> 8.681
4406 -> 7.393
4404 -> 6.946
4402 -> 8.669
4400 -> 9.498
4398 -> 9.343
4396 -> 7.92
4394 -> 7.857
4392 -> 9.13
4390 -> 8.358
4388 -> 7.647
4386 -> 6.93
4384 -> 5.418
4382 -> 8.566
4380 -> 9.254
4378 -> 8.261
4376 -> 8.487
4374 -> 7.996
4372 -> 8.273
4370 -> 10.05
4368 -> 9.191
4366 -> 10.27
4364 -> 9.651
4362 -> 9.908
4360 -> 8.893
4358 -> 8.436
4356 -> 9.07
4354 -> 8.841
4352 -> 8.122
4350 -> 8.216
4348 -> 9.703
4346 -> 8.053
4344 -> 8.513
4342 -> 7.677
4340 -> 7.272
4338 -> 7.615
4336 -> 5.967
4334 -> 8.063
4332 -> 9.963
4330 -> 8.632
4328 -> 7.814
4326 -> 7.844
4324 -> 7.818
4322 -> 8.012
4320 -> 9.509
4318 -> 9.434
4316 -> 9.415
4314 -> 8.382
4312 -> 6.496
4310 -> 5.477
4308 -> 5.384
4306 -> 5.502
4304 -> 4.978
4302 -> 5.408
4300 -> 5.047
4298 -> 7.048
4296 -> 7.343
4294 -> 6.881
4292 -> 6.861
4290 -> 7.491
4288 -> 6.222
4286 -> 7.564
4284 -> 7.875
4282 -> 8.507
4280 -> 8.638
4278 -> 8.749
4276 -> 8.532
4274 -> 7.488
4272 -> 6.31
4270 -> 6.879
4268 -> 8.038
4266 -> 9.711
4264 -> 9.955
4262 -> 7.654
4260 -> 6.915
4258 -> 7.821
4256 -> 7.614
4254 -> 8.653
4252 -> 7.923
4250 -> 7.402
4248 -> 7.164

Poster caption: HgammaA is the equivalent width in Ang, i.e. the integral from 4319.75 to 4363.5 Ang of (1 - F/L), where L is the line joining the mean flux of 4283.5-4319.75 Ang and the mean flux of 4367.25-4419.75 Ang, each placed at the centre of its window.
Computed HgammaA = -4.6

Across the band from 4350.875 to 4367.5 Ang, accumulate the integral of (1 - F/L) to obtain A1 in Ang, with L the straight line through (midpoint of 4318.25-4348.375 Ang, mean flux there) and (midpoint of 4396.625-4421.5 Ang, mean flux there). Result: -1.5 Ang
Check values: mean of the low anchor 8.16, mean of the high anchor 8.8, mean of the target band 9.14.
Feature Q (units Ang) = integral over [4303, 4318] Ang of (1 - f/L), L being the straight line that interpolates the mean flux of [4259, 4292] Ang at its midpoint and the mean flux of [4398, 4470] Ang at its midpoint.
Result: 2.56 Ang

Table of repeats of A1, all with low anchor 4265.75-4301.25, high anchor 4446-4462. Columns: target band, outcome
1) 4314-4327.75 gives -1.5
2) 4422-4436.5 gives -0.5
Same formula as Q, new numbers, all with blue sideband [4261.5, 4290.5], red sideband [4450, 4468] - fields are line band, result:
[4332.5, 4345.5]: 0.97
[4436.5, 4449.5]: -0.25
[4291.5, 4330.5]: 4.73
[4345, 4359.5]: -0.60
